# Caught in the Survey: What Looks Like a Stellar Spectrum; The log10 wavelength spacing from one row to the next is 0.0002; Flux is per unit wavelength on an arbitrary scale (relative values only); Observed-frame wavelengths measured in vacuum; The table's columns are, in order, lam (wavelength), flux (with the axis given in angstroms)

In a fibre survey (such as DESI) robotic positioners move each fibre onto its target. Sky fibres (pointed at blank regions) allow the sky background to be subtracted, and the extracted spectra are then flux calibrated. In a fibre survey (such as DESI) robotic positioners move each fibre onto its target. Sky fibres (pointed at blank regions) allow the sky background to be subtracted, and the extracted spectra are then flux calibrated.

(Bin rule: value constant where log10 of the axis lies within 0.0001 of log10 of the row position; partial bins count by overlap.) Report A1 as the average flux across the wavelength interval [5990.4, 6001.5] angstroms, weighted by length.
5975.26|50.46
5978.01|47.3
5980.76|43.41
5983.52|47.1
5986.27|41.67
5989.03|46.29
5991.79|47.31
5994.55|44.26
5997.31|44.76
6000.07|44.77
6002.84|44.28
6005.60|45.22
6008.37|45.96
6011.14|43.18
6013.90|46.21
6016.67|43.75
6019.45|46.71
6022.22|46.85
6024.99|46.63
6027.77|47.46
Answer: 45.3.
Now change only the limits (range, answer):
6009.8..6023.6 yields 45.4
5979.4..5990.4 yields 44.6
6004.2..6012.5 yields 44.8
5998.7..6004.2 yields 44.5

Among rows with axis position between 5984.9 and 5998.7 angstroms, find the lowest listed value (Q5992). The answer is 41.67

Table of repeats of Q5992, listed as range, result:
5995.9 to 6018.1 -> 43.18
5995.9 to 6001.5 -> 44.76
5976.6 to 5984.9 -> 43.41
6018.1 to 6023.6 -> 46.71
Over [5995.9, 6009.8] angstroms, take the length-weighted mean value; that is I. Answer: 45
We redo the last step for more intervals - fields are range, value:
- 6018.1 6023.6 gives 46.8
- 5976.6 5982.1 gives 45.5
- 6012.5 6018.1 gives 45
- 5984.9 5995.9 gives 44.9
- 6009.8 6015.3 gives 44.8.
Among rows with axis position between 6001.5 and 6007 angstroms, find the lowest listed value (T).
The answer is 44.28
